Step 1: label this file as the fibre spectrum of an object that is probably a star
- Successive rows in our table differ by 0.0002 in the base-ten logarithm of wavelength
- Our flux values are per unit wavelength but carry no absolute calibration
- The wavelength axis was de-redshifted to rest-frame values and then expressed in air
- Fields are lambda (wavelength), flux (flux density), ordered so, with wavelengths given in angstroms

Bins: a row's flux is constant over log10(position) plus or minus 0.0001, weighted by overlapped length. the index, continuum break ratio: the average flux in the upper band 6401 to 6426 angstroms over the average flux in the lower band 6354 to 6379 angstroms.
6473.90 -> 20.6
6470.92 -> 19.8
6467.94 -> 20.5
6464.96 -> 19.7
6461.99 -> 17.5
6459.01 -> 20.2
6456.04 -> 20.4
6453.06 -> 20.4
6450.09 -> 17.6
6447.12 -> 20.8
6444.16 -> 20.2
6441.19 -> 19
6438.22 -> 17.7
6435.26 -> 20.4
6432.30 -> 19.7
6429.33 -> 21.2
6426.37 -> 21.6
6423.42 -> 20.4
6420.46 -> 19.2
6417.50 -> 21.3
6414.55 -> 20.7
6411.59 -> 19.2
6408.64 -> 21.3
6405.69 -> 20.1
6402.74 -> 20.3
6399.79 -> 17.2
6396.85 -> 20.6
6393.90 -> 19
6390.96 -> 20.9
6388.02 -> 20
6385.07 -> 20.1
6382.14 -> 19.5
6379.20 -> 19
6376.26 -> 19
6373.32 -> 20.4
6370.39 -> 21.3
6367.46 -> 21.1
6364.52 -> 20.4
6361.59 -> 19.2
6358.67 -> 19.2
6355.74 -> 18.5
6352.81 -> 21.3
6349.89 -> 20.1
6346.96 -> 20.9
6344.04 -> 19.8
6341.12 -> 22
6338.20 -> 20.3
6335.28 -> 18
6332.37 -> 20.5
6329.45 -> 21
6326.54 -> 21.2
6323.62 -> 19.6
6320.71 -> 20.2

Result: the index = 1.02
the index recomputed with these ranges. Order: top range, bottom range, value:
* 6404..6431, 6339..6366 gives 1.02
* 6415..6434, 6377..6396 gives 1.04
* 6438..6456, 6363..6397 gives 0.97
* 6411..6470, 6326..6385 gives 0.99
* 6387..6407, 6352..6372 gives 0.98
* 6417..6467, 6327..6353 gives 0.97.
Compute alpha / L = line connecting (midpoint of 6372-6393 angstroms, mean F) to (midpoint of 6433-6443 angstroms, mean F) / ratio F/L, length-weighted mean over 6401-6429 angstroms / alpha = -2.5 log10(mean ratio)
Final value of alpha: -0.057 mag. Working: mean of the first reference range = 19.8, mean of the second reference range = 19.1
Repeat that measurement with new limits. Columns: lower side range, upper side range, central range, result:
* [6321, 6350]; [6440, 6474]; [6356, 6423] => 0.01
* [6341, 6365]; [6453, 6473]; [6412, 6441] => -0.02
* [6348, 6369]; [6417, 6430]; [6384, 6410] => 0.02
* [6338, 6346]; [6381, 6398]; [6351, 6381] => 0.02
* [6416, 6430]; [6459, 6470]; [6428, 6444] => 0.04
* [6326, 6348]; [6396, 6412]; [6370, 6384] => 0.02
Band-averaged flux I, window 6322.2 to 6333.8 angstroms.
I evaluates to 20.6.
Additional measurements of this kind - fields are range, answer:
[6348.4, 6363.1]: 19.7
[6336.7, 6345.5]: 20.7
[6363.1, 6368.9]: 20.7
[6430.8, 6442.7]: 19.2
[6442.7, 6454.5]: 19.8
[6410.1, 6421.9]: 20.1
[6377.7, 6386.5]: 19.5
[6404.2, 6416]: 20.3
